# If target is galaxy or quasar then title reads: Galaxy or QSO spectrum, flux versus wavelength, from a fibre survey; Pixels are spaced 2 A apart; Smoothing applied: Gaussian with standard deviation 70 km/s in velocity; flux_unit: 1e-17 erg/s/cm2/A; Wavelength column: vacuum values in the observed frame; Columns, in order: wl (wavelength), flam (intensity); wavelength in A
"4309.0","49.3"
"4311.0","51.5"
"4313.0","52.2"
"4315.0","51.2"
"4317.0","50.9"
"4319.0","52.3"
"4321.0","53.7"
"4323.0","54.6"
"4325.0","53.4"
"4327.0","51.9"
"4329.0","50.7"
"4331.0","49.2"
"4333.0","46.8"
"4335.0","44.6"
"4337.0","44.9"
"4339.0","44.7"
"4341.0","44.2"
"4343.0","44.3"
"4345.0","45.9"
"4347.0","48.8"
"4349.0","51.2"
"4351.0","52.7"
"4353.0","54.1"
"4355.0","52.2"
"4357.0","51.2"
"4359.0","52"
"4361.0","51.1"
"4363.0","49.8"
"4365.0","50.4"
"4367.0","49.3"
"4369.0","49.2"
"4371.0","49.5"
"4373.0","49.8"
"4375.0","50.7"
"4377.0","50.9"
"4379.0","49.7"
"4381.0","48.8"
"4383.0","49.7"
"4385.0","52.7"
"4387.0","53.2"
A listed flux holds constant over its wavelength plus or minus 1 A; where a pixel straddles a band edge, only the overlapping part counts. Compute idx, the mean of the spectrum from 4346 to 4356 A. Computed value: 51.8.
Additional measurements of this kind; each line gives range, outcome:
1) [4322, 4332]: 52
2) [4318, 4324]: 53.5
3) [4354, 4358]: 51.7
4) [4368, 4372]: 49.4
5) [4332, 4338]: 45.4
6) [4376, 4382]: 49.8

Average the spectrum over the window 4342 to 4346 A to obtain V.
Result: 45.1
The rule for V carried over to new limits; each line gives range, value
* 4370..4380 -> 50.1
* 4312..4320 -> 51.6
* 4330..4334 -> 48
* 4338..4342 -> 44.5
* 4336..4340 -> 44.8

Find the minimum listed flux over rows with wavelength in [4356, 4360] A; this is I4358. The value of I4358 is 51.2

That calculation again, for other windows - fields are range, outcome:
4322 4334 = 46.8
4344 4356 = 45.9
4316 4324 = 50.9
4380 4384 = 48.8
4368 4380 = 49.2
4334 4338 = 44.6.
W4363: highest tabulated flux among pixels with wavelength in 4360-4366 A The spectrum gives 51.1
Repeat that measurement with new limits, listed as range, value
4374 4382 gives 50.9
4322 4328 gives 54.6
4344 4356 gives 54.1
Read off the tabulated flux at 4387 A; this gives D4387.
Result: 53.2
